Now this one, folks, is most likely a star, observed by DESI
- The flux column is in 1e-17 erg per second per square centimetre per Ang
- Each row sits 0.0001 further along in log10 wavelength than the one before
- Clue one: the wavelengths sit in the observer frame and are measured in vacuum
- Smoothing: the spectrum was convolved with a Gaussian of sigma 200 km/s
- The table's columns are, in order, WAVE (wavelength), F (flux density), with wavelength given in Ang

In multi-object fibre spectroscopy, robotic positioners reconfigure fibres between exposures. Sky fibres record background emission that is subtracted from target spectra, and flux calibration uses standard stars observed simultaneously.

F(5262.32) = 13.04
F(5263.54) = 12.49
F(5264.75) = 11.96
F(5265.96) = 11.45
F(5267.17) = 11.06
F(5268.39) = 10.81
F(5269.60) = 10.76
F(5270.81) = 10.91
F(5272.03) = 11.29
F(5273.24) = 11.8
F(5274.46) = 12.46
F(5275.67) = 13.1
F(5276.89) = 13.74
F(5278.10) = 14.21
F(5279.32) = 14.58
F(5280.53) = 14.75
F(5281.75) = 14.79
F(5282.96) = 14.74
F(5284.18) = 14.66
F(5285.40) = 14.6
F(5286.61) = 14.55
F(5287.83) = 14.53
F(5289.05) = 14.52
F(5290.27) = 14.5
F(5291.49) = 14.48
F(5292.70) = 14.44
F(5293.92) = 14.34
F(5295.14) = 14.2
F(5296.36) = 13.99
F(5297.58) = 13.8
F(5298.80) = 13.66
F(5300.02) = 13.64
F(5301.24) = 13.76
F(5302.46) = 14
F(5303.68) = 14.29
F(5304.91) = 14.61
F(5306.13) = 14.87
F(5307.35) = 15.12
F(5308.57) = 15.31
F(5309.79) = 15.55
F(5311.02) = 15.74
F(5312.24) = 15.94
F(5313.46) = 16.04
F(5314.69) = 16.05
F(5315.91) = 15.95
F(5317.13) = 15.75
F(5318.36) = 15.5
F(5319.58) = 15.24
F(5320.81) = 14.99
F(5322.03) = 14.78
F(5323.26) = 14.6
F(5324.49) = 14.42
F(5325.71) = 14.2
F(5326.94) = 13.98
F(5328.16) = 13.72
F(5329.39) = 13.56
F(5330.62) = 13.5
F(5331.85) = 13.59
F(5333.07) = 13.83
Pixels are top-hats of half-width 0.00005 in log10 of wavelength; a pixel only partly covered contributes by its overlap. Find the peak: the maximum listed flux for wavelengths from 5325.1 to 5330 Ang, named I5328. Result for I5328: 14.2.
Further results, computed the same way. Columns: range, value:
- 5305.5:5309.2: 15.31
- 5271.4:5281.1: 14.75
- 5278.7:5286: 14.79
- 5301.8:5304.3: 14.29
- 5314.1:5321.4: 16.05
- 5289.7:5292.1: 14.5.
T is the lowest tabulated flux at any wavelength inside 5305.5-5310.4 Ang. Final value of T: 14.87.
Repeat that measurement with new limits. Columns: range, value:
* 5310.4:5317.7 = 15.74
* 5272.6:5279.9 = 11.8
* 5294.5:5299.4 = 13.66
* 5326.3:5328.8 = 13.72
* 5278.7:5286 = 14.58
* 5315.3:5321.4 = 14.99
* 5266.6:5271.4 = 10.76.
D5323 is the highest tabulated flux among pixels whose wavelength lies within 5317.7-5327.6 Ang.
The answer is 15.5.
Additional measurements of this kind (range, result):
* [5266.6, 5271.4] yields 11.06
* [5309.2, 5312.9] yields 15.94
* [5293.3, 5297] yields 14.34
